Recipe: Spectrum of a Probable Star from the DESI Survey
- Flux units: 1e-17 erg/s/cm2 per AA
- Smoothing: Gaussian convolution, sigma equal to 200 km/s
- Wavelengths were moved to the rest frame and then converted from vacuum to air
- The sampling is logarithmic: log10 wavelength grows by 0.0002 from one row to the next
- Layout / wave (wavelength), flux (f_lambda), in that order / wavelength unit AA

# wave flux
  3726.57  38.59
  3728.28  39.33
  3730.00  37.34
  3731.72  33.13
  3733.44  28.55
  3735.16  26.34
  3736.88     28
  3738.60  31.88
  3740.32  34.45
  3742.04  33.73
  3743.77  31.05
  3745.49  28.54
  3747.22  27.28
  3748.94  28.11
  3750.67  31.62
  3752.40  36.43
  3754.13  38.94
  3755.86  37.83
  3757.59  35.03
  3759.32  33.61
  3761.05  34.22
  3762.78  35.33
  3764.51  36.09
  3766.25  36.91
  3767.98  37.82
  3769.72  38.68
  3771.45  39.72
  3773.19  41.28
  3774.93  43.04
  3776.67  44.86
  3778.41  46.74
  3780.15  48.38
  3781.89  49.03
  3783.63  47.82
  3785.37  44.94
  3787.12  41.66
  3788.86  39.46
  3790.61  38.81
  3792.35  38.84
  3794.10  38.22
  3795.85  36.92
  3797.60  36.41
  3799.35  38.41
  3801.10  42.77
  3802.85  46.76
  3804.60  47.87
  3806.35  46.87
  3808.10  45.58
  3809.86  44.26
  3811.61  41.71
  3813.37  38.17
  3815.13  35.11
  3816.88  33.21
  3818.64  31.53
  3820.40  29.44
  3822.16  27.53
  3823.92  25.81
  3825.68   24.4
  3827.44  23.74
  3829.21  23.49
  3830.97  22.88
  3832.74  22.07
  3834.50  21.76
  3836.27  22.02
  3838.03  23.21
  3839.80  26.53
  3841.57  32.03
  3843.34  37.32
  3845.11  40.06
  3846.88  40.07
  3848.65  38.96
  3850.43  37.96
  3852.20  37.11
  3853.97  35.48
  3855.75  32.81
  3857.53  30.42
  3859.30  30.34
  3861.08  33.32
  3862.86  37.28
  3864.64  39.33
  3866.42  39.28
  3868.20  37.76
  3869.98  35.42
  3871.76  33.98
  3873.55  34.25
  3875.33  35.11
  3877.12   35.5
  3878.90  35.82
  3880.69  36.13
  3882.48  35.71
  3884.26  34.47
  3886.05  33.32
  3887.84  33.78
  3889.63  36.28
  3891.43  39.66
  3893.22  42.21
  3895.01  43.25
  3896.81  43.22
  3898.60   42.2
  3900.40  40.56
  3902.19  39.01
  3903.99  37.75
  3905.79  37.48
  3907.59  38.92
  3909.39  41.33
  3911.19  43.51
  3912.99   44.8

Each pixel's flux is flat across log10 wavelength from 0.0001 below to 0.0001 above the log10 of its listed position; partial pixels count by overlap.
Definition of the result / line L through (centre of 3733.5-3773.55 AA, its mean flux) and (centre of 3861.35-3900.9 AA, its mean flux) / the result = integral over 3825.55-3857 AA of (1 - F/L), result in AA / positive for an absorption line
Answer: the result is 5.3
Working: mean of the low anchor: 33.9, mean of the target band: 30.3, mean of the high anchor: 37.4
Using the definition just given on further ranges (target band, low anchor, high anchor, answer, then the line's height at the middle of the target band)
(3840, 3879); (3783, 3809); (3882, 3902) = 4.0 AA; 39.8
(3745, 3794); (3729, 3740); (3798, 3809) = -0.9 AA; 37.9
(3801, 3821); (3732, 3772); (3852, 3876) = -3.5 AA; 34.3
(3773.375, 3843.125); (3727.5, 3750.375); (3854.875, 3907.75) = -5.0 AA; 34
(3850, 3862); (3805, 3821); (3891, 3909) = 1.8 AA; 39.7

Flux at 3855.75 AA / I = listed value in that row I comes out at 32.81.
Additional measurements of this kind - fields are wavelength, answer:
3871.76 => 33.98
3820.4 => 29.44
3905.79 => 37.48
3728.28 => 39.33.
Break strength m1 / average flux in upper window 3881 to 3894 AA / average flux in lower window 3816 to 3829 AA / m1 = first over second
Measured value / 1.3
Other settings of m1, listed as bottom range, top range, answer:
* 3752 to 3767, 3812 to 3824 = 0.90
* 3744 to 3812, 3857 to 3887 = 0.89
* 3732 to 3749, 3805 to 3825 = 1.22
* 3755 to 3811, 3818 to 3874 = 0.77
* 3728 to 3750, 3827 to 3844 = 0.82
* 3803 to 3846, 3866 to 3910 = 1.17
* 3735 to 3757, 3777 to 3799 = 1.32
